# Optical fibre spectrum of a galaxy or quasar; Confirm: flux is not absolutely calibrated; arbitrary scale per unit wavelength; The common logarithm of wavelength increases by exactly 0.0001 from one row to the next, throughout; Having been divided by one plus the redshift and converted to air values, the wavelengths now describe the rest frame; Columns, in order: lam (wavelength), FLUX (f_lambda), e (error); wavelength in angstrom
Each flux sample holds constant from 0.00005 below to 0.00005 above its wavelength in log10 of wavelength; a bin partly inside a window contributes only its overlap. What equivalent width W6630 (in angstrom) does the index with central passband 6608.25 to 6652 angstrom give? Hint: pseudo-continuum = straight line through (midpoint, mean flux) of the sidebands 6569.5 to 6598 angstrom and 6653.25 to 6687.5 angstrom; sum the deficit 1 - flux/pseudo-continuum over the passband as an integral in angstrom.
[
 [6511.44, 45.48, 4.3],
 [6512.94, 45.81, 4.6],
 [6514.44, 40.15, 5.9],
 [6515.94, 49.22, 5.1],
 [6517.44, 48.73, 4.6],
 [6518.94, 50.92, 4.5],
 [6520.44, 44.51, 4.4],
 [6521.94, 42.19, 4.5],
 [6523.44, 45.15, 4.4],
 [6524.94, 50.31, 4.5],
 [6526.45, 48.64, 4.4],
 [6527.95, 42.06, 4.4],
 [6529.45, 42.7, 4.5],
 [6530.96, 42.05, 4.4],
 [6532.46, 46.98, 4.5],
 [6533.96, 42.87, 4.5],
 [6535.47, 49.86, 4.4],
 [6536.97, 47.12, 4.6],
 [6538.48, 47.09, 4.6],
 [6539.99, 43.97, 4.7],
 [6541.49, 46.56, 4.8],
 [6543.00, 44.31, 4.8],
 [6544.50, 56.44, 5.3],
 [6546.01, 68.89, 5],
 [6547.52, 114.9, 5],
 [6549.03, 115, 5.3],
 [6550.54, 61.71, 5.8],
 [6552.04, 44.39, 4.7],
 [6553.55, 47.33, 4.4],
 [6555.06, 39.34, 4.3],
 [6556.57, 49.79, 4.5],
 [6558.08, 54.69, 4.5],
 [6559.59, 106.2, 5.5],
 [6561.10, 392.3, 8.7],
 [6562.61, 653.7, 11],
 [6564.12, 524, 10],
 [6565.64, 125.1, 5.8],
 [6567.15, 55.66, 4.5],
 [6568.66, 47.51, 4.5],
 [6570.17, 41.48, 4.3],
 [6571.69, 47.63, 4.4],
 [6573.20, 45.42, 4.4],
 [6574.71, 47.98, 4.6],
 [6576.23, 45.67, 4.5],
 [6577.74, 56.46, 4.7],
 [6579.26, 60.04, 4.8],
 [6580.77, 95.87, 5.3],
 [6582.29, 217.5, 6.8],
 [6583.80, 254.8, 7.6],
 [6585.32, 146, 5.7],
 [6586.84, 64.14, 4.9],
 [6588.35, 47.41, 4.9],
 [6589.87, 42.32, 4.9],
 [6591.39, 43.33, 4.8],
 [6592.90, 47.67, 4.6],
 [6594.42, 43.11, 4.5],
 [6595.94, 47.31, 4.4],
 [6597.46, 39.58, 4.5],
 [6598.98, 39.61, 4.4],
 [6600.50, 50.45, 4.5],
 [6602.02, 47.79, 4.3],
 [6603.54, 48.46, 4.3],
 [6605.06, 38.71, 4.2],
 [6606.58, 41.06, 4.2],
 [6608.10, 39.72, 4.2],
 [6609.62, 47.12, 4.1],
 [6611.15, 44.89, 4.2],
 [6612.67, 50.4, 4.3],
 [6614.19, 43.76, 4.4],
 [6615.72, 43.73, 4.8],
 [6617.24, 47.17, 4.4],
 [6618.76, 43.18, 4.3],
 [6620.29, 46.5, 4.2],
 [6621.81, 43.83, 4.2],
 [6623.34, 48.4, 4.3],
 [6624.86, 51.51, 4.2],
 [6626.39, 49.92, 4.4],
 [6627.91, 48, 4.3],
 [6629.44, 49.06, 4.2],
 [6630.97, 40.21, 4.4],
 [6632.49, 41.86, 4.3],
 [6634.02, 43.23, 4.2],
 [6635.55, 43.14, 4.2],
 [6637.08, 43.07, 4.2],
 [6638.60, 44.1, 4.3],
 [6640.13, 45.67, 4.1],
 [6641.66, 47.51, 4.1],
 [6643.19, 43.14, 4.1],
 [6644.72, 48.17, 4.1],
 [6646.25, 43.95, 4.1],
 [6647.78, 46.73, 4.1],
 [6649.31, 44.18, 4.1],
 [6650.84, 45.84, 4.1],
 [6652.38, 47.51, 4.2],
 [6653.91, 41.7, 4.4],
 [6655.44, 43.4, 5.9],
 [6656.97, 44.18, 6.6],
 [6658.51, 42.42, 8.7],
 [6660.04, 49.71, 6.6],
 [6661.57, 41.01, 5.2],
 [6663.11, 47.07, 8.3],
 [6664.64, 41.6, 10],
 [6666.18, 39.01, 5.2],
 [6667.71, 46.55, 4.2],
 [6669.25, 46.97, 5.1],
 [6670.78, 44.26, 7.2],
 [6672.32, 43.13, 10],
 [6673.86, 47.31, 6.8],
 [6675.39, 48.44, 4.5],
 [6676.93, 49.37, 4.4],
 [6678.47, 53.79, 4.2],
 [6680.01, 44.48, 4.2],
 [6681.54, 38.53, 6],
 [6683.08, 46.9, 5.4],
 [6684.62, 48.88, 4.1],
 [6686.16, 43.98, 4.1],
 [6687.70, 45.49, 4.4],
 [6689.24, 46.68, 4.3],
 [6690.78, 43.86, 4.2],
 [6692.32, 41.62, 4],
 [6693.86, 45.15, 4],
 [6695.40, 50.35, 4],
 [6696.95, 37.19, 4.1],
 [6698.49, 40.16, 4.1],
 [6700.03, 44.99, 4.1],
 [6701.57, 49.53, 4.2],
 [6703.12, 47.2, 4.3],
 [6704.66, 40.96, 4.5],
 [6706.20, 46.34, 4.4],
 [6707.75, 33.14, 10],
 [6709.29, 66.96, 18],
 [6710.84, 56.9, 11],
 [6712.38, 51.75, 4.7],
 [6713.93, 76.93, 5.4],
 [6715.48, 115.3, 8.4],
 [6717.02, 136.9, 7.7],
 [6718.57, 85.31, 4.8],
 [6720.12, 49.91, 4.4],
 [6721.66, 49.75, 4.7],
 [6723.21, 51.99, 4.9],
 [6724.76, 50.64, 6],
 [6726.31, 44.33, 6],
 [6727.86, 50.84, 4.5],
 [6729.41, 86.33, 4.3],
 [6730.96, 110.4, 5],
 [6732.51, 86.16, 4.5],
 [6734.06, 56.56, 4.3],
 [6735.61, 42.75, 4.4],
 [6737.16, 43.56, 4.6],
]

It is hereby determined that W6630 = 10.0 angstrom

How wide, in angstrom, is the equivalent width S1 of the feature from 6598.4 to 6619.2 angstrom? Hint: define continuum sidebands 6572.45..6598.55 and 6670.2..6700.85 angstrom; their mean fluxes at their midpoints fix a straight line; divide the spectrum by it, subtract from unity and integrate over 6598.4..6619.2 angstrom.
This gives 7.64 angstrom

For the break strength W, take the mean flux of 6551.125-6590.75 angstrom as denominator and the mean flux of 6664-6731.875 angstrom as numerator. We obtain 0.4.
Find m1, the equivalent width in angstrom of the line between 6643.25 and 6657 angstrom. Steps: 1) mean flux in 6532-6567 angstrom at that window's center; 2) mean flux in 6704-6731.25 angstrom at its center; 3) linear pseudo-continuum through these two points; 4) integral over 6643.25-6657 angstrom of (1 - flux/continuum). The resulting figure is 6.8 angstrom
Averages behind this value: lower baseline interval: 122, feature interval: 45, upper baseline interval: 66.3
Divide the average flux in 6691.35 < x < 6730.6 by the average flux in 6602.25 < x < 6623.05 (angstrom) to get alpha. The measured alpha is 1.3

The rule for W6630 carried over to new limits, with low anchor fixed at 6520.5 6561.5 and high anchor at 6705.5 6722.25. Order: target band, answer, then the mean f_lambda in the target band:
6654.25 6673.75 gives 7.0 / 44.2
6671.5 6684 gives 4.1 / 46.5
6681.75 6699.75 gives 6.5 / 44.4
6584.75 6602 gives 3.2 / 54.2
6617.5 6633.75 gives 5.1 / 46.2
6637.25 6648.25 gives 3.6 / 45.5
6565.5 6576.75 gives 2.1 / 53.6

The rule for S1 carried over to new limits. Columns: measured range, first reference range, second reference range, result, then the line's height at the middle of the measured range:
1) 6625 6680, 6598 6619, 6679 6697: -0.7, 44.8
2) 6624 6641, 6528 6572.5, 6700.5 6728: 7.8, 83.6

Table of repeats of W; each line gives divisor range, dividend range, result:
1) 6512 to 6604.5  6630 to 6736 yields 0.61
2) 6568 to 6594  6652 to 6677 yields 0.57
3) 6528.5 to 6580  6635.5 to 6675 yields 0.45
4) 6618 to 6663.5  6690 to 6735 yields 1.33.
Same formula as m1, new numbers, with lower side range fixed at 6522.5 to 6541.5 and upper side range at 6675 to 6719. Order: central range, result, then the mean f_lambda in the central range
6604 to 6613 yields 1.12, 43.5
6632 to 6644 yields 1.68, 44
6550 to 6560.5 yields -3.47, 62.5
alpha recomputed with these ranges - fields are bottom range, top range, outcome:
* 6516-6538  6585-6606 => 1.11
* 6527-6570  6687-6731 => 0.53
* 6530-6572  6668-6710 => 0.42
